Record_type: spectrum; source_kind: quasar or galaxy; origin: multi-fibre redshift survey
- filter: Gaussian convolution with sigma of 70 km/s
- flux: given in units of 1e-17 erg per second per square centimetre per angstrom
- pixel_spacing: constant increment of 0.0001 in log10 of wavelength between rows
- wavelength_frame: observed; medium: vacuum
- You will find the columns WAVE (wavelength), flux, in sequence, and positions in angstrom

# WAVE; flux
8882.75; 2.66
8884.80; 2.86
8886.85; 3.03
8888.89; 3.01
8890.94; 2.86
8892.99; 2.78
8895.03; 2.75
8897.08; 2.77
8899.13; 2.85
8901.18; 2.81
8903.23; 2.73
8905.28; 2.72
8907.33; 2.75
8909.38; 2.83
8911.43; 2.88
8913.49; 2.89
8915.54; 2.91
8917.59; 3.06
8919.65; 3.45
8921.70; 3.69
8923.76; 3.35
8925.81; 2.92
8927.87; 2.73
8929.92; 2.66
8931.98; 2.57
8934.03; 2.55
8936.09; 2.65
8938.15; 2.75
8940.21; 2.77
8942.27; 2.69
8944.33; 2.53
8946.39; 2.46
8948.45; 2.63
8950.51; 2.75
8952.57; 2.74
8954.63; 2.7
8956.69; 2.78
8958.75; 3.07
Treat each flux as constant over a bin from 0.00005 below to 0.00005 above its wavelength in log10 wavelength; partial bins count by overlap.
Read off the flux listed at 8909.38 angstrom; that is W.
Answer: 2.83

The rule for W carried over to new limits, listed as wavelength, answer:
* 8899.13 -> 2.85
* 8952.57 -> 2.74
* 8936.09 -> 2.65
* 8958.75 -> 3.07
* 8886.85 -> 3.03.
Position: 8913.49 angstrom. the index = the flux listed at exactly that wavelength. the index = 2.89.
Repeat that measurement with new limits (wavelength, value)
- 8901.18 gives 2.81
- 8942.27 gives 2.69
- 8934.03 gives 2.55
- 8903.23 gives 2.73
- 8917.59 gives 3.06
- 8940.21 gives 2.77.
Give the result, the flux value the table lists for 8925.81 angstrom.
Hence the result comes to 2.92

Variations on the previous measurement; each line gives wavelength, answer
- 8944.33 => 2.53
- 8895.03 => 2.75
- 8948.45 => 2.63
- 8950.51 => 2.75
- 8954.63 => 2.7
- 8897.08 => 2.77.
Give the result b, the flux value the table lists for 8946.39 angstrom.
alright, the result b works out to 2.46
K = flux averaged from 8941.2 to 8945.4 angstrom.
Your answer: 2.61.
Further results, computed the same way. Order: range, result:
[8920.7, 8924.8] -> 3.52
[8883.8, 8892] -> 2.94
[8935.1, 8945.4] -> 2.68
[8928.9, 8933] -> 2.61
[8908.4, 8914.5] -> 2.86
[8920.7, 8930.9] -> 3.07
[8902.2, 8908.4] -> 2.74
